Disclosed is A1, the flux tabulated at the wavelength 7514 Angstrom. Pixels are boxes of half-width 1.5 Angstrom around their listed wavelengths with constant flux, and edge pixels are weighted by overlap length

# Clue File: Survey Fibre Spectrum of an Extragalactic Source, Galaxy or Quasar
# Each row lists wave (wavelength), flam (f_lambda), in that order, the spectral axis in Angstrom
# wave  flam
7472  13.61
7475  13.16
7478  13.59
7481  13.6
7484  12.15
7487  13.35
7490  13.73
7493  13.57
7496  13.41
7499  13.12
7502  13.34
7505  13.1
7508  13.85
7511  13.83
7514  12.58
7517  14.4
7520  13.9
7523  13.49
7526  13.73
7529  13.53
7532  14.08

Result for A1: 12.58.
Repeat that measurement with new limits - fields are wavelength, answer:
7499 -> 13.12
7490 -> 13.73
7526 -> 13.73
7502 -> 13.34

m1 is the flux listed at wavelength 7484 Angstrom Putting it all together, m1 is 12.15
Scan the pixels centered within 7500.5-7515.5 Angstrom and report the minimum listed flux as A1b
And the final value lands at 12.58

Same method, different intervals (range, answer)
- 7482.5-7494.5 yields 12.15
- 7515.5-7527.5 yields 13.49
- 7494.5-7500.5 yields 13.12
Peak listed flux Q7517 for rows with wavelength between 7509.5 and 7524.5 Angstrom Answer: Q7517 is 14.4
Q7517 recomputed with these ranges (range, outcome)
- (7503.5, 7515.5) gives 13.85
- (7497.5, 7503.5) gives 13.34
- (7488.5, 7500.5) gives 13.73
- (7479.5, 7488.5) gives 13.6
